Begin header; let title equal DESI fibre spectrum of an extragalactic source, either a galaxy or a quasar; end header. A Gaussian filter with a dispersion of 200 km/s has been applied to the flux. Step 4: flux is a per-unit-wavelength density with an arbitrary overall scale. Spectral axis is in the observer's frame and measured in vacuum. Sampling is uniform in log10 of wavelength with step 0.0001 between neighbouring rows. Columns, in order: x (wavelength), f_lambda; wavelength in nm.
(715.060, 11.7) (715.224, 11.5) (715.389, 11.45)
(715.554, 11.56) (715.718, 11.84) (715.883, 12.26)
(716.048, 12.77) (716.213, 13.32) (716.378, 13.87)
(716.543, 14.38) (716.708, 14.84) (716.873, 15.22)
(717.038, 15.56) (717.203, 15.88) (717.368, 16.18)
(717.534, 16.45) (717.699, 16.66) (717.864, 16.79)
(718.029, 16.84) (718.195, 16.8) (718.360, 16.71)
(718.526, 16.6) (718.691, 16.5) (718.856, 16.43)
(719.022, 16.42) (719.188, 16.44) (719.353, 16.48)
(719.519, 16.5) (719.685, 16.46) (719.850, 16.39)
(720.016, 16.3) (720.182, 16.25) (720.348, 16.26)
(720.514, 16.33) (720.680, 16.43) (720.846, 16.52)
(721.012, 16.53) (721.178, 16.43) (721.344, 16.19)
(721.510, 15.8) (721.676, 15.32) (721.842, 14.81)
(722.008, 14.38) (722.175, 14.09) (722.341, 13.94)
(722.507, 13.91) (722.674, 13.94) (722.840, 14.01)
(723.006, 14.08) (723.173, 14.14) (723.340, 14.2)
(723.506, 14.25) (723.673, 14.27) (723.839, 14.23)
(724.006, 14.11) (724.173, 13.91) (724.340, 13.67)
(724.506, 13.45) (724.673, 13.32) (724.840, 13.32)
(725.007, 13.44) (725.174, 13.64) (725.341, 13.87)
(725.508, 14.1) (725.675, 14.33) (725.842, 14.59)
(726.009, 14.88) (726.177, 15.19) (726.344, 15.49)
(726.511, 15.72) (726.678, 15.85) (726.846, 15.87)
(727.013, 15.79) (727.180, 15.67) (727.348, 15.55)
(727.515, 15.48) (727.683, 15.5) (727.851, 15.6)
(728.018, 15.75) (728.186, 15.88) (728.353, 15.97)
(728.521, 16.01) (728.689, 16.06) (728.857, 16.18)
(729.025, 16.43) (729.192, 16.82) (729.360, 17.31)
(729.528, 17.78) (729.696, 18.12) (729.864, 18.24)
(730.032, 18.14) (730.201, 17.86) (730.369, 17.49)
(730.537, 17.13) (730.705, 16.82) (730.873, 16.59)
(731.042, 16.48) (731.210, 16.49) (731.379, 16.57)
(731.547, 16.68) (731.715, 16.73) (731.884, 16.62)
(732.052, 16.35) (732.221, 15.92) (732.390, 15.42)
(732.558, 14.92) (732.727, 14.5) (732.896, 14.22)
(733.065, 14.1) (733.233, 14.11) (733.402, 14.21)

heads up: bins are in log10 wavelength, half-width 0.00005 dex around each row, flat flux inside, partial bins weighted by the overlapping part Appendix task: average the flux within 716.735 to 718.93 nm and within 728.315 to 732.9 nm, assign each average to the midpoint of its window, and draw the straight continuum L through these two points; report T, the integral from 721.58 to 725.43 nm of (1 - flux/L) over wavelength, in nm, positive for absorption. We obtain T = 0.57 nm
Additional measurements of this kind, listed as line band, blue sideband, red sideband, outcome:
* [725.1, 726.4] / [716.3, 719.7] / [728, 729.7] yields 0.15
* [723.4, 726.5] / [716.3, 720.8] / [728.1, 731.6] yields 0.45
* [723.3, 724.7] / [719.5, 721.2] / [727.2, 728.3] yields 0.18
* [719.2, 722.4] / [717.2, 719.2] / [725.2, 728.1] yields 0.05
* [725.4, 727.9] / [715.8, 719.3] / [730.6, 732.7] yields 0.11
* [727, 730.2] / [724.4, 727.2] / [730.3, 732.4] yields -0.18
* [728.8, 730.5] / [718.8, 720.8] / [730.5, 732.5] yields -0.10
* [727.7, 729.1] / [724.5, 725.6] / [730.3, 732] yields -0.06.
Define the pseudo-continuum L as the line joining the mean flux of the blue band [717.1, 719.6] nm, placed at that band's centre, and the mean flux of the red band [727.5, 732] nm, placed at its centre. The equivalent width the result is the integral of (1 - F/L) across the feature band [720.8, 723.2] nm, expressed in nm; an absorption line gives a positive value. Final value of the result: 0.24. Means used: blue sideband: 16.5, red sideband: 16.7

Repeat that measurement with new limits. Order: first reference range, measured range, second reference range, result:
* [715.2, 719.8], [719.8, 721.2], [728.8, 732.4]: -0.07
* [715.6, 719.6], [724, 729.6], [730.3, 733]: 0.25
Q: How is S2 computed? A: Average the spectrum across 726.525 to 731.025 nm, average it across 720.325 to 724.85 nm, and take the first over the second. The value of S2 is 1.1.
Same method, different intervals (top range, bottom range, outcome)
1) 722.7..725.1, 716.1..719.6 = 0.87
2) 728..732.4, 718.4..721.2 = 1.02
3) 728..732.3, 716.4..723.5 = 1.07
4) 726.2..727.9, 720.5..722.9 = 1.03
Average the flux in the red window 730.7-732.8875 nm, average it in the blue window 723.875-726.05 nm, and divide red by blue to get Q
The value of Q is 1.16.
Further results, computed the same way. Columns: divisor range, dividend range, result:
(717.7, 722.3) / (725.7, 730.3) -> 1.00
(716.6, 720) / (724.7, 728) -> 0.92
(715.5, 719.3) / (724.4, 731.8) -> 1.04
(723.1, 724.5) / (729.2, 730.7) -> 1.26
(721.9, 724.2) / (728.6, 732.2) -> 1.20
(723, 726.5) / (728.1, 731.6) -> 1.19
